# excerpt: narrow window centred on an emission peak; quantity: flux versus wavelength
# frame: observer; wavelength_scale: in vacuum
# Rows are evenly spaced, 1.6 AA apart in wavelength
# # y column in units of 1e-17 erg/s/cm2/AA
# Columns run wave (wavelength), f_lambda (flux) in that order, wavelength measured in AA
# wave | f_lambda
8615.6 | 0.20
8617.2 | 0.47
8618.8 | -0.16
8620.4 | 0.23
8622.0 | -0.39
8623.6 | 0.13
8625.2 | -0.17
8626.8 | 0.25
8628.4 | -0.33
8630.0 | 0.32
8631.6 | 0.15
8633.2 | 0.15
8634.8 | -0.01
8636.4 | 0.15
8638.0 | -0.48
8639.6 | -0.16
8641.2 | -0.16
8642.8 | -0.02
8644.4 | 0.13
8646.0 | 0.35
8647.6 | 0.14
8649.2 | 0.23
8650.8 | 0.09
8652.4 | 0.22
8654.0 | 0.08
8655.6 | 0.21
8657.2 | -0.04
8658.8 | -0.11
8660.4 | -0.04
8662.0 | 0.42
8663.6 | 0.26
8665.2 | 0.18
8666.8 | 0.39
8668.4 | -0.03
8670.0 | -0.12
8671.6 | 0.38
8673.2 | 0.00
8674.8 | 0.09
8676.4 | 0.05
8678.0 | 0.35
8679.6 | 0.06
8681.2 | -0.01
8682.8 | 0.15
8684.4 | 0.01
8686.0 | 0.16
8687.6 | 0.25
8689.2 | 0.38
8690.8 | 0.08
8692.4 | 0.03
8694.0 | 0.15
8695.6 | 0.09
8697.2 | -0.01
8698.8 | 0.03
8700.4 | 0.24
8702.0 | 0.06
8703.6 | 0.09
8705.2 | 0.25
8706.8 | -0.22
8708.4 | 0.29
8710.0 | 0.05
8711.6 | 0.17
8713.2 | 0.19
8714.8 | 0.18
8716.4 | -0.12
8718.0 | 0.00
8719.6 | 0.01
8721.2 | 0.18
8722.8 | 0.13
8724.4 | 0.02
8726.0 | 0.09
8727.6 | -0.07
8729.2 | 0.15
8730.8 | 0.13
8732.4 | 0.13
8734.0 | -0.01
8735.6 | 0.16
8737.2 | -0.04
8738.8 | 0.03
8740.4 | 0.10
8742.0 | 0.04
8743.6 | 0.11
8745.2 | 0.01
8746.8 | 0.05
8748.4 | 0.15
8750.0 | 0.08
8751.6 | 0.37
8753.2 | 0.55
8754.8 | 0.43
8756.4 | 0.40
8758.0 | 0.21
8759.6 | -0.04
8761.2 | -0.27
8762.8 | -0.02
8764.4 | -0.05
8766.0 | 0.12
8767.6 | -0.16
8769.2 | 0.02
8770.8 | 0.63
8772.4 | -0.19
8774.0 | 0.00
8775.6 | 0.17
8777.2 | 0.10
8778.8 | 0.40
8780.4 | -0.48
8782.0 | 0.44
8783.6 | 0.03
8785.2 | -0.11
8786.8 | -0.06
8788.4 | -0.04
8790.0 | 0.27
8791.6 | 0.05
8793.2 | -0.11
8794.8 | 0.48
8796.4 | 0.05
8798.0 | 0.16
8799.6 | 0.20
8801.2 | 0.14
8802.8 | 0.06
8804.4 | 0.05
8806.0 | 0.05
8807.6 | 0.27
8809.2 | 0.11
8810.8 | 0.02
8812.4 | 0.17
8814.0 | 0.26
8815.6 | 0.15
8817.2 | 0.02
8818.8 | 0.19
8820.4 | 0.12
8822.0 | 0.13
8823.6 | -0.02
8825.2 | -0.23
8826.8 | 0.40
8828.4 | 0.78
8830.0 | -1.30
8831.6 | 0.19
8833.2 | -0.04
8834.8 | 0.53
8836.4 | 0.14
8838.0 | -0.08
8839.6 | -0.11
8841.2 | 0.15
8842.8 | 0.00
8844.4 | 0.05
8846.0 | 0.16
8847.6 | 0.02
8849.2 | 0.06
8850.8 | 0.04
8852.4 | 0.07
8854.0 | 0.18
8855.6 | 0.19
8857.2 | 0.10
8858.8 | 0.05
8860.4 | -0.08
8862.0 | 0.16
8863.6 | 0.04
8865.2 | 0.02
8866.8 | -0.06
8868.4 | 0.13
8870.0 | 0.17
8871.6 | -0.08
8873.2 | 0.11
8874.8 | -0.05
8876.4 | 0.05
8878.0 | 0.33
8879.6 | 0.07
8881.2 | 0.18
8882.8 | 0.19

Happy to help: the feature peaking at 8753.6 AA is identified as Hbeta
